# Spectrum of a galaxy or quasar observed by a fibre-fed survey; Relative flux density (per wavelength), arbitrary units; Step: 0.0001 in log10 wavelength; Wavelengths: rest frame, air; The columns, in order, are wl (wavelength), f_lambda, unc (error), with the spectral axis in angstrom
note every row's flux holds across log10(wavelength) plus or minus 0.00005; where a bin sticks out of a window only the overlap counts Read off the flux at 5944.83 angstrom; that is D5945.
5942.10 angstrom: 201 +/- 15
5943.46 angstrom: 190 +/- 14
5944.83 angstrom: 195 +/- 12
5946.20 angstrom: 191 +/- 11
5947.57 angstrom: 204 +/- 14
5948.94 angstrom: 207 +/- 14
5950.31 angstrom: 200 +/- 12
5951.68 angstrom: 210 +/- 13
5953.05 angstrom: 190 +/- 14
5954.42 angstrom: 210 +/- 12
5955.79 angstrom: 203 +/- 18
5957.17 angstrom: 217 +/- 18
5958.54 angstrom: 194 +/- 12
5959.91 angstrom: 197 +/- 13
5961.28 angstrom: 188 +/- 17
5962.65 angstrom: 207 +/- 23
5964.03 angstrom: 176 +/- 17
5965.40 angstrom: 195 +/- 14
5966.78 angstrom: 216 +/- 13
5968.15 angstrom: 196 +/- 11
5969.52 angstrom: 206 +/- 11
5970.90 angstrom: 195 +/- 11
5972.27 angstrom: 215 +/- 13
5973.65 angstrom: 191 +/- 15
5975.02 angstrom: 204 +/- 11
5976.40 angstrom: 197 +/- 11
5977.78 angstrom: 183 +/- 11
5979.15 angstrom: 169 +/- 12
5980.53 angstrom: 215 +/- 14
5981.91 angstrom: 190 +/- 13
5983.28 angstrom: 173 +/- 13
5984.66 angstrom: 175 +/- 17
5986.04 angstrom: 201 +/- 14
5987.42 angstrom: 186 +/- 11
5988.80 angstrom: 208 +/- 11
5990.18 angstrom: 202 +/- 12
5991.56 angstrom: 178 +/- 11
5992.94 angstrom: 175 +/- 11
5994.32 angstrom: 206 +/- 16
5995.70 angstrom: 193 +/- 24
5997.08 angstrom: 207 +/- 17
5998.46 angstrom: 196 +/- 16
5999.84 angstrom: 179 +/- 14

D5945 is 195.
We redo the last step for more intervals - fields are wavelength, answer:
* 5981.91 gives 190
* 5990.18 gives 202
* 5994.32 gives 206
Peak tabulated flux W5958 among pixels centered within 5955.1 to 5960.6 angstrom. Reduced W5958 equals 217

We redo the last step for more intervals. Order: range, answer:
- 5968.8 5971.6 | 206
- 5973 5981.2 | 215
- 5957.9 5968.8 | 216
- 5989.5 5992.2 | 202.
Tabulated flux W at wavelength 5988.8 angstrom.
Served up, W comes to 208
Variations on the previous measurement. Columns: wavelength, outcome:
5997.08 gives 207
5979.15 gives 169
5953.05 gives 190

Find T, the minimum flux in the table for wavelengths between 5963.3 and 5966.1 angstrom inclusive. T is 176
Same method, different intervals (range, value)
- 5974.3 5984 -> 169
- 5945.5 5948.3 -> 191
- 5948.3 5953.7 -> 190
